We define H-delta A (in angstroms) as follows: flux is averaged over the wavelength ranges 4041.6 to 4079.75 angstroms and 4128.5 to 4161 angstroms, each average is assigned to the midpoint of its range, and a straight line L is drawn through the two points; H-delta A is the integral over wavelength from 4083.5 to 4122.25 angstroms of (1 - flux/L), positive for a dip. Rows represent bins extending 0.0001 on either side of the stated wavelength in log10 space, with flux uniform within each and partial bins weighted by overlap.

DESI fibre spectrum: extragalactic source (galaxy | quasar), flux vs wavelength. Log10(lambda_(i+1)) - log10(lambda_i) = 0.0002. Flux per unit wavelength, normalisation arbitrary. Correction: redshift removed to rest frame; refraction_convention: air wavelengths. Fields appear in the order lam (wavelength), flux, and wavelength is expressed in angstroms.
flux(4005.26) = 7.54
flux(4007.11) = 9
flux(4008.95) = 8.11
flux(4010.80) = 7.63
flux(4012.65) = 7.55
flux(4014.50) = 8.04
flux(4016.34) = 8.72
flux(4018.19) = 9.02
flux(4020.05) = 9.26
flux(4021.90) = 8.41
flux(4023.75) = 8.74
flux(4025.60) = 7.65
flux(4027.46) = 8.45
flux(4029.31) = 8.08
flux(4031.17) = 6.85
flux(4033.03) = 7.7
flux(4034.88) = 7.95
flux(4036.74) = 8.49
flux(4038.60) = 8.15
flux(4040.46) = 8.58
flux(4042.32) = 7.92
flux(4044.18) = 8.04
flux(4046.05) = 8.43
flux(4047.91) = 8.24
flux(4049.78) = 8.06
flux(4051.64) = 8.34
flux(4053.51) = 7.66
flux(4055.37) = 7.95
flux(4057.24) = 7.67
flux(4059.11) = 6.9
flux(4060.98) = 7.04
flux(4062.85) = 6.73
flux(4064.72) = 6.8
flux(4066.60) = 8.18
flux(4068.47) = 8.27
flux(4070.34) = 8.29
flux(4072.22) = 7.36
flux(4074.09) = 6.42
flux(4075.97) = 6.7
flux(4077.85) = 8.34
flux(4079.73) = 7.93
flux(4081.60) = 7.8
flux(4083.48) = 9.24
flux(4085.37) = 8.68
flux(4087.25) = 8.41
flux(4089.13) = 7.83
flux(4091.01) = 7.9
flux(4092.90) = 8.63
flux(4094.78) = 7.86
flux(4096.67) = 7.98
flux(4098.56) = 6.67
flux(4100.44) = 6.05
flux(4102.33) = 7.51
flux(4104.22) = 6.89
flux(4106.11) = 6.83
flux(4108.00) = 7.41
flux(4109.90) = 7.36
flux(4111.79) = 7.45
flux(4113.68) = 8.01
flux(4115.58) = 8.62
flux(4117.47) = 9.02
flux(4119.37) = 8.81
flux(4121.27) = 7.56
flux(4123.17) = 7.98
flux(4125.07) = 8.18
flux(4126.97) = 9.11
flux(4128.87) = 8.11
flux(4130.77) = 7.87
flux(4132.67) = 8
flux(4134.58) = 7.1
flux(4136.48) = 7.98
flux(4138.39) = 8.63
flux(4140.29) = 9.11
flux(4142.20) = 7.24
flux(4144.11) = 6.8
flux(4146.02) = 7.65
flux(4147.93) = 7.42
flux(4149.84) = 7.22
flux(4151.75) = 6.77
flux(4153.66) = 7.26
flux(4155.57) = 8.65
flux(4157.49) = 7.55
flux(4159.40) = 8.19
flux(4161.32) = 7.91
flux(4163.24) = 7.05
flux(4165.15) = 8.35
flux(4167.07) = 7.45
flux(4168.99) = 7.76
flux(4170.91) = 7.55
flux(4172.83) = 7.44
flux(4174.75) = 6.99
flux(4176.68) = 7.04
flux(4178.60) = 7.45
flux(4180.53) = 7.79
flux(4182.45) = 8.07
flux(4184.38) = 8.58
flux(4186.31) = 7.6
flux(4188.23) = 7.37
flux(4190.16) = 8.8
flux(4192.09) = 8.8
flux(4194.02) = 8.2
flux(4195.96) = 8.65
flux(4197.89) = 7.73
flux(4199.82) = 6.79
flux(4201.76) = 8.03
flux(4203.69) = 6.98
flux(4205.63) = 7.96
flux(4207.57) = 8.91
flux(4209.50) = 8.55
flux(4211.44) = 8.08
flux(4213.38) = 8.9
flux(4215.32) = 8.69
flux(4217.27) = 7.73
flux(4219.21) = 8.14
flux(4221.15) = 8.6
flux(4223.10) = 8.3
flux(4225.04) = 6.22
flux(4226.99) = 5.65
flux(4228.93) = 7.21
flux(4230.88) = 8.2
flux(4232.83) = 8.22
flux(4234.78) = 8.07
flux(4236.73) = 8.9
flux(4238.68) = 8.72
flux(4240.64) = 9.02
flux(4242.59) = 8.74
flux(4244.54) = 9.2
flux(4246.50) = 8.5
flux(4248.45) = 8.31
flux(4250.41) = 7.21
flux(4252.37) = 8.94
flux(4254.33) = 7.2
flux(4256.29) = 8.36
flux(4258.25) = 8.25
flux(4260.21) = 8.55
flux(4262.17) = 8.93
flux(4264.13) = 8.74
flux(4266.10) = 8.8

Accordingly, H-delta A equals -0.5 angstroms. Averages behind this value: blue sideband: 7.67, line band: 7.81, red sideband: 7.73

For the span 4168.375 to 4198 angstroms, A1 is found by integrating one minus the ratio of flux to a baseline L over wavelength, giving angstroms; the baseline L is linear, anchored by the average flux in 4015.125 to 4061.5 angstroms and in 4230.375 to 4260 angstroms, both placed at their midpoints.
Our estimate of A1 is 1.6 angstroms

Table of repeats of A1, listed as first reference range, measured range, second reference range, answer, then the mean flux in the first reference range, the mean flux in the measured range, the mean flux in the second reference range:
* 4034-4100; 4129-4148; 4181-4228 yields 0.3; 7.86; 7.81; 7.97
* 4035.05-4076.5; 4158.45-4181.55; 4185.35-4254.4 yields 1.2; 7.75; 7.58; 8.1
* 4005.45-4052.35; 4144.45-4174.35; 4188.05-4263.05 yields 2.1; 8.2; 7.59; 8.15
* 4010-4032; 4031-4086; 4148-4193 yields 1.7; 8.21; 7.83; 7.72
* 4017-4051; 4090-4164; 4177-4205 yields 2.6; 8.23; 7.75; 7.9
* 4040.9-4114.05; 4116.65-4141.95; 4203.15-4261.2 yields -1.3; 7.69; 8.23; 8.15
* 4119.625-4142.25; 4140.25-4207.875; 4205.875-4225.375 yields 3.9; 8.13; 7.72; 8.27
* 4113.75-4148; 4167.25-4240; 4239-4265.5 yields 3.5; 8.08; 7.91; 8.47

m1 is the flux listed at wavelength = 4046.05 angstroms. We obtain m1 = 8.43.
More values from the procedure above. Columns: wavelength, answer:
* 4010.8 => 7.63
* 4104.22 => 6.89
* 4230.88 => 8.2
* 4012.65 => 7.55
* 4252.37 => 8.94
